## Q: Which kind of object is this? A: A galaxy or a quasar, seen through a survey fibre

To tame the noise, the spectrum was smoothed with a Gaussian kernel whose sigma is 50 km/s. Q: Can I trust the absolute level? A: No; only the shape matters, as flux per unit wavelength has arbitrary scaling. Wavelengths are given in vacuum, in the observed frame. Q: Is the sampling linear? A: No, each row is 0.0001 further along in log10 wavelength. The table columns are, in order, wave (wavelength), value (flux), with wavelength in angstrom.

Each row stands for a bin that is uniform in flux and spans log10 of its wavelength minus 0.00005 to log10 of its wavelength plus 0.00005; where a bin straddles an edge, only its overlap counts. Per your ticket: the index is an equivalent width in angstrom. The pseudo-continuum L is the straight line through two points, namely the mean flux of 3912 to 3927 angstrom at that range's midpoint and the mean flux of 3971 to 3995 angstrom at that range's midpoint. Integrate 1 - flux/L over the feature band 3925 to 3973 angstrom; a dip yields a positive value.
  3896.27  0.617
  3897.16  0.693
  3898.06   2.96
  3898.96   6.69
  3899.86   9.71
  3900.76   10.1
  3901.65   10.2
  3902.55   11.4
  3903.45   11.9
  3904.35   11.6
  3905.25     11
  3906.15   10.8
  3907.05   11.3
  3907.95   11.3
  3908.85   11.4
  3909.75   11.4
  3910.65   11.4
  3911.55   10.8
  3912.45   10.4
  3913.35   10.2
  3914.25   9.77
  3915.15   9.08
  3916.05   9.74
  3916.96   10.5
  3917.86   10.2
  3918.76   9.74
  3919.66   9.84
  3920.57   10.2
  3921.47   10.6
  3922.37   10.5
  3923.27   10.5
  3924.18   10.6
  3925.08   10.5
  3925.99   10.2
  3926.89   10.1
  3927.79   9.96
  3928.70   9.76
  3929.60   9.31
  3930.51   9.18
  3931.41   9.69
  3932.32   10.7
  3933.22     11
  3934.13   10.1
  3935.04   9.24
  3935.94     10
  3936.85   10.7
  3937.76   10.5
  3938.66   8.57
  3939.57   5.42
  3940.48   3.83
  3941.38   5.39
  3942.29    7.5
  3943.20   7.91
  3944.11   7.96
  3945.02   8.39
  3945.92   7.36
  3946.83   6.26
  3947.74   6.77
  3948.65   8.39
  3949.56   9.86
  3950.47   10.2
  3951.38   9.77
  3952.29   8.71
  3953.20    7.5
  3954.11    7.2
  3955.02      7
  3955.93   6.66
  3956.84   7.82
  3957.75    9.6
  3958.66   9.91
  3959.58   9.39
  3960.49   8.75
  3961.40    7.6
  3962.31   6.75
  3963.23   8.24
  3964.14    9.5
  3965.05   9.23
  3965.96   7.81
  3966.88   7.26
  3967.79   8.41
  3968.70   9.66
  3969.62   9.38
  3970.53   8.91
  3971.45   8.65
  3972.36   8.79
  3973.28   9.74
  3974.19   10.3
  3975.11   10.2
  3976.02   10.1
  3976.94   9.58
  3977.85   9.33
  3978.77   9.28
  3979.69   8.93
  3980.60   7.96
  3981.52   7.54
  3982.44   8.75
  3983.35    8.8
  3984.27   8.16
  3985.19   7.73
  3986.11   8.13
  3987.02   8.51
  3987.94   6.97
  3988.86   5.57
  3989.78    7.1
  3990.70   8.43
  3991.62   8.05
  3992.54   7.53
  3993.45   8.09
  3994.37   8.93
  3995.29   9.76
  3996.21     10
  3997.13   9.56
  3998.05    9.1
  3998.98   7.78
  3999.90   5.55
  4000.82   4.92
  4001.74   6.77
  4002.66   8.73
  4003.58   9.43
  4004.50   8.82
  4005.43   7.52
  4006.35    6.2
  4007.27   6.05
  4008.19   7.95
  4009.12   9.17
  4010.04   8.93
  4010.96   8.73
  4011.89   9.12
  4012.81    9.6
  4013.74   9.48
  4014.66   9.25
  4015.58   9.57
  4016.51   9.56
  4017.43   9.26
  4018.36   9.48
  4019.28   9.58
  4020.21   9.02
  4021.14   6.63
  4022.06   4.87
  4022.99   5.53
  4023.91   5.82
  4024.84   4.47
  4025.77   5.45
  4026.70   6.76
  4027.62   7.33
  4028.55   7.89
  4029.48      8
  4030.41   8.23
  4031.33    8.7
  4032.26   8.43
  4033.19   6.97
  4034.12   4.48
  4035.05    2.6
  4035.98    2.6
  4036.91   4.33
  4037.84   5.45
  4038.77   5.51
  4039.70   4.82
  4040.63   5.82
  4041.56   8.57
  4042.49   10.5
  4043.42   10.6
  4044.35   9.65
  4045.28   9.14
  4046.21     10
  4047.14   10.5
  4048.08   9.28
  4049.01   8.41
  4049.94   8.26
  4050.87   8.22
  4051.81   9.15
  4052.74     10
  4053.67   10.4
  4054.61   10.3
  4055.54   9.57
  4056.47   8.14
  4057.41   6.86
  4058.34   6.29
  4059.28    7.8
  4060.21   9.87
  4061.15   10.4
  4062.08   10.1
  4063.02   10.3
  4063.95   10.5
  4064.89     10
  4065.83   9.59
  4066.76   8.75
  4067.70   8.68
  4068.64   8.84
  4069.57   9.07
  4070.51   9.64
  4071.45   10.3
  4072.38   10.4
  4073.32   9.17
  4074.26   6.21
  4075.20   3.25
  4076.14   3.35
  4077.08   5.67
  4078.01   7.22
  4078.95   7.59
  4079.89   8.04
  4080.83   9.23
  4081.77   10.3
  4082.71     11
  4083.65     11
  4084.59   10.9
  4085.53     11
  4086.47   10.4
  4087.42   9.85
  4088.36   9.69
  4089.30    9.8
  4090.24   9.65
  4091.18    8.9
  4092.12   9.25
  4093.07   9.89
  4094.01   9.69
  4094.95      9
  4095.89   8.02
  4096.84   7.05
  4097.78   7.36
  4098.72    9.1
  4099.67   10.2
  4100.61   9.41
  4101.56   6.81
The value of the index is 3.98 angstrom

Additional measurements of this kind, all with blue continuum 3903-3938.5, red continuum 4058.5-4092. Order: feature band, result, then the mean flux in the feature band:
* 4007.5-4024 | 1.9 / 8.45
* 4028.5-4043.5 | 4.5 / 6.54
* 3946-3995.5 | 7.4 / 8.46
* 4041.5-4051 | -0.2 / 9.46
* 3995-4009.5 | 2.6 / 7.92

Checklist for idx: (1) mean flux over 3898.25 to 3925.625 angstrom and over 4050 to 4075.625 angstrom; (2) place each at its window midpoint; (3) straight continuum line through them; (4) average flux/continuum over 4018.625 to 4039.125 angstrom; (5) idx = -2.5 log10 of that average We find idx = 0.41 mag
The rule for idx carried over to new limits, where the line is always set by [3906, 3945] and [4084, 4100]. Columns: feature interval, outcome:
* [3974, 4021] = 0.13 mag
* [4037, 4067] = 0.08 mag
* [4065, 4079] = 0.19 mag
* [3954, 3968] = 0.17 mag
